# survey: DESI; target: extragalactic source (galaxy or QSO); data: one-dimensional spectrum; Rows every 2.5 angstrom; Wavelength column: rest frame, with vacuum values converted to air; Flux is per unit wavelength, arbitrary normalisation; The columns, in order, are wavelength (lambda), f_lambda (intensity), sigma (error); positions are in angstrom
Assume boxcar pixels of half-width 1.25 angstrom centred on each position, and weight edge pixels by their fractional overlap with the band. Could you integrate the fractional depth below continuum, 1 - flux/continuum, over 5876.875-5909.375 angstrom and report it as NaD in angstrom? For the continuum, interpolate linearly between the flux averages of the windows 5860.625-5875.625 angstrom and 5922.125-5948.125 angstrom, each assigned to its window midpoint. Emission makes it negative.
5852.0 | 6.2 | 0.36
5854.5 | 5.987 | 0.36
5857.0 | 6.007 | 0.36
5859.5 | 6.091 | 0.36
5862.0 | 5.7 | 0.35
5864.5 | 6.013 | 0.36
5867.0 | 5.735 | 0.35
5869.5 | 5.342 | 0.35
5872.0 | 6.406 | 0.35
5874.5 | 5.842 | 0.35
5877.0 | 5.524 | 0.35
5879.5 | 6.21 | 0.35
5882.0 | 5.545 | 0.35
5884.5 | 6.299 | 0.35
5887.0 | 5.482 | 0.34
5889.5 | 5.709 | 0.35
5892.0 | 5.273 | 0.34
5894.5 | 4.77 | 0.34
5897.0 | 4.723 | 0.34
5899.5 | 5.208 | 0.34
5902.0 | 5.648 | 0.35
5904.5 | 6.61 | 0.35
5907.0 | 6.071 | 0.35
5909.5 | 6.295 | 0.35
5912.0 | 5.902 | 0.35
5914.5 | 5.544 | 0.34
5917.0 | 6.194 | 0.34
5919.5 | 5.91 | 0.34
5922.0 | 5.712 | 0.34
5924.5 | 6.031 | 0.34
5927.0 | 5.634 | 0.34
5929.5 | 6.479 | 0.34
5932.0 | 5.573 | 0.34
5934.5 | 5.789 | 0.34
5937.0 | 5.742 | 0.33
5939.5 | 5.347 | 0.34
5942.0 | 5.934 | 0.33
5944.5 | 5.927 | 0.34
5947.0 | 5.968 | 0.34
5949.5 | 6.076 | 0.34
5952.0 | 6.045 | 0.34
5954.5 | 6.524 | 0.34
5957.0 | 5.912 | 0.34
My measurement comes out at 1.1 angstrom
